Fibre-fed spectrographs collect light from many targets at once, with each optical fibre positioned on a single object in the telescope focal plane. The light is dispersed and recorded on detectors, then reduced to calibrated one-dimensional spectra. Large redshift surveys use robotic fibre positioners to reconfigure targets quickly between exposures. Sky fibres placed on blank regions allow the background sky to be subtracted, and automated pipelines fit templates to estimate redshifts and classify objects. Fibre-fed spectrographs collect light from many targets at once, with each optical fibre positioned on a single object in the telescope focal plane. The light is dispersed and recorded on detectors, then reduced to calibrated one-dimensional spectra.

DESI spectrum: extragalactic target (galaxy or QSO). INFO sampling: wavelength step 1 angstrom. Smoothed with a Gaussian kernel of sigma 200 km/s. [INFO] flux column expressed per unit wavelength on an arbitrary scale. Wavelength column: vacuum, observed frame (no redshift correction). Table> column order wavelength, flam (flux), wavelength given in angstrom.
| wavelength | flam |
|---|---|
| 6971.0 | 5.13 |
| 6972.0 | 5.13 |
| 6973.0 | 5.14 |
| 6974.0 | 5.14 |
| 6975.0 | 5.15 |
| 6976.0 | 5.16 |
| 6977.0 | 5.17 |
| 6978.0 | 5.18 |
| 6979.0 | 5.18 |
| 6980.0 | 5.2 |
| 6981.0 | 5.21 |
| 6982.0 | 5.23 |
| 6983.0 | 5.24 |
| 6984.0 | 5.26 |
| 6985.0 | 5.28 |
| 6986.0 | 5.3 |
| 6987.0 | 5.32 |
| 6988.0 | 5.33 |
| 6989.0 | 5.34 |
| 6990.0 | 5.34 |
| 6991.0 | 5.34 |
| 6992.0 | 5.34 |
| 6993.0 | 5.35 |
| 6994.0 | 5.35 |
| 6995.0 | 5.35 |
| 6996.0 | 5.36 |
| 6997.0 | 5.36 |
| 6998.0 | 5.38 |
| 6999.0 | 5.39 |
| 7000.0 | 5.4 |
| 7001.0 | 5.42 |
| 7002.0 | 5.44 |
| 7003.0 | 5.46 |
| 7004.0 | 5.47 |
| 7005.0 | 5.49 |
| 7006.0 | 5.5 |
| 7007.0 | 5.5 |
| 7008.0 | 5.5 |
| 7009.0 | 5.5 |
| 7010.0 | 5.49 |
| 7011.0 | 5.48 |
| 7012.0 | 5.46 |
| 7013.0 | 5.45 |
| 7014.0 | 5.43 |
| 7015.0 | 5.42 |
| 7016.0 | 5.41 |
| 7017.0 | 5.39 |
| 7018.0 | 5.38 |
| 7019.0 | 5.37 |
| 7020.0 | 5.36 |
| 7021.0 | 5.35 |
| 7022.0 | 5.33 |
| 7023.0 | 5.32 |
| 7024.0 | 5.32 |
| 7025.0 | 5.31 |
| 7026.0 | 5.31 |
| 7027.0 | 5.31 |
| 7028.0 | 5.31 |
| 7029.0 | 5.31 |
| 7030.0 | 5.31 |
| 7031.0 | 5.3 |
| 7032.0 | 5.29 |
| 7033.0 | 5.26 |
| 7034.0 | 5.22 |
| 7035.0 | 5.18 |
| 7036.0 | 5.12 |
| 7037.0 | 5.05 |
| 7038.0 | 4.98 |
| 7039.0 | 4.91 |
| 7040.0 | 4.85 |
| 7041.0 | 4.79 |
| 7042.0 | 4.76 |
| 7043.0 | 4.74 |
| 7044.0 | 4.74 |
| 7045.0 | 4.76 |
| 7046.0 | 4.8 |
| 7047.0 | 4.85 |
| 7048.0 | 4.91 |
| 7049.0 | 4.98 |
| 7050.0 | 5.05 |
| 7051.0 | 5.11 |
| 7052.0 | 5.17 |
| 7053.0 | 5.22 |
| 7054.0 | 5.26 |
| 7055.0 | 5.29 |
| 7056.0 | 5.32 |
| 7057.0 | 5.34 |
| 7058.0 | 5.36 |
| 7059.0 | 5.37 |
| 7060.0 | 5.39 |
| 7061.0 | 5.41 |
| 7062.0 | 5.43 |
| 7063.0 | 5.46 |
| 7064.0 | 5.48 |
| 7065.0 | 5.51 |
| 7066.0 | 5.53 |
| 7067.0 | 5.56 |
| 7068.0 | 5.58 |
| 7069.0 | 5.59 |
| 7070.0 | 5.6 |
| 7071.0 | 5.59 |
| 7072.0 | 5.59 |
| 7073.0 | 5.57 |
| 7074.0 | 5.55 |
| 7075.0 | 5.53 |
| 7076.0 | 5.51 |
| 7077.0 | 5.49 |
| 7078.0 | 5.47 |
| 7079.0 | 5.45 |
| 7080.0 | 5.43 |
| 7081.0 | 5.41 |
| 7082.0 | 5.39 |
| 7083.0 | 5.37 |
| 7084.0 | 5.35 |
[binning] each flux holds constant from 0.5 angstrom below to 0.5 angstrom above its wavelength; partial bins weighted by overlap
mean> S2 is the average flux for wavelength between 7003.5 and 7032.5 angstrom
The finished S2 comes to 5.39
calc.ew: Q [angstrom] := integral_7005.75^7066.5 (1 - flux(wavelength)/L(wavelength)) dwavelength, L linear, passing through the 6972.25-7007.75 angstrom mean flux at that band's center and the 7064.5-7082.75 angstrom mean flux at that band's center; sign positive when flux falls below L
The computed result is 2.0 angstrom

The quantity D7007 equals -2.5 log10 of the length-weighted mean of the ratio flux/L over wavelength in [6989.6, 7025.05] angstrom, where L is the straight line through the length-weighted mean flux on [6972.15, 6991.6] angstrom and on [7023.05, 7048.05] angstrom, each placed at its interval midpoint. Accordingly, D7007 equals -0.050 mag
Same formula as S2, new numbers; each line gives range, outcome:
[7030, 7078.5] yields 5.25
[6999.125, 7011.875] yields 5.47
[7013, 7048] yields 5.16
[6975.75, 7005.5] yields 5.32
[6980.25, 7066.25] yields 5.28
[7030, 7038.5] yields 5.18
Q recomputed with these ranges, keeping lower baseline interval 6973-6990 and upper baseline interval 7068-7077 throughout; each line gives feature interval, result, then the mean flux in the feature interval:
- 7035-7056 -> 1.9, 4.98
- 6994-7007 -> -0.3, 5.42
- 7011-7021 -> -0.1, 5.41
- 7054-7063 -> 0.2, 5.36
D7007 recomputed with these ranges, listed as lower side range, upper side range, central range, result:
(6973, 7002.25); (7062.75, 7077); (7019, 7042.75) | 0.049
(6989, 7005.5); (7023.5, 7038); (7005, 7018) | -0.026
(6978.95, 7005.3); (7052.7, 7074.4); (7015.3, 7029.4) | 0.009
